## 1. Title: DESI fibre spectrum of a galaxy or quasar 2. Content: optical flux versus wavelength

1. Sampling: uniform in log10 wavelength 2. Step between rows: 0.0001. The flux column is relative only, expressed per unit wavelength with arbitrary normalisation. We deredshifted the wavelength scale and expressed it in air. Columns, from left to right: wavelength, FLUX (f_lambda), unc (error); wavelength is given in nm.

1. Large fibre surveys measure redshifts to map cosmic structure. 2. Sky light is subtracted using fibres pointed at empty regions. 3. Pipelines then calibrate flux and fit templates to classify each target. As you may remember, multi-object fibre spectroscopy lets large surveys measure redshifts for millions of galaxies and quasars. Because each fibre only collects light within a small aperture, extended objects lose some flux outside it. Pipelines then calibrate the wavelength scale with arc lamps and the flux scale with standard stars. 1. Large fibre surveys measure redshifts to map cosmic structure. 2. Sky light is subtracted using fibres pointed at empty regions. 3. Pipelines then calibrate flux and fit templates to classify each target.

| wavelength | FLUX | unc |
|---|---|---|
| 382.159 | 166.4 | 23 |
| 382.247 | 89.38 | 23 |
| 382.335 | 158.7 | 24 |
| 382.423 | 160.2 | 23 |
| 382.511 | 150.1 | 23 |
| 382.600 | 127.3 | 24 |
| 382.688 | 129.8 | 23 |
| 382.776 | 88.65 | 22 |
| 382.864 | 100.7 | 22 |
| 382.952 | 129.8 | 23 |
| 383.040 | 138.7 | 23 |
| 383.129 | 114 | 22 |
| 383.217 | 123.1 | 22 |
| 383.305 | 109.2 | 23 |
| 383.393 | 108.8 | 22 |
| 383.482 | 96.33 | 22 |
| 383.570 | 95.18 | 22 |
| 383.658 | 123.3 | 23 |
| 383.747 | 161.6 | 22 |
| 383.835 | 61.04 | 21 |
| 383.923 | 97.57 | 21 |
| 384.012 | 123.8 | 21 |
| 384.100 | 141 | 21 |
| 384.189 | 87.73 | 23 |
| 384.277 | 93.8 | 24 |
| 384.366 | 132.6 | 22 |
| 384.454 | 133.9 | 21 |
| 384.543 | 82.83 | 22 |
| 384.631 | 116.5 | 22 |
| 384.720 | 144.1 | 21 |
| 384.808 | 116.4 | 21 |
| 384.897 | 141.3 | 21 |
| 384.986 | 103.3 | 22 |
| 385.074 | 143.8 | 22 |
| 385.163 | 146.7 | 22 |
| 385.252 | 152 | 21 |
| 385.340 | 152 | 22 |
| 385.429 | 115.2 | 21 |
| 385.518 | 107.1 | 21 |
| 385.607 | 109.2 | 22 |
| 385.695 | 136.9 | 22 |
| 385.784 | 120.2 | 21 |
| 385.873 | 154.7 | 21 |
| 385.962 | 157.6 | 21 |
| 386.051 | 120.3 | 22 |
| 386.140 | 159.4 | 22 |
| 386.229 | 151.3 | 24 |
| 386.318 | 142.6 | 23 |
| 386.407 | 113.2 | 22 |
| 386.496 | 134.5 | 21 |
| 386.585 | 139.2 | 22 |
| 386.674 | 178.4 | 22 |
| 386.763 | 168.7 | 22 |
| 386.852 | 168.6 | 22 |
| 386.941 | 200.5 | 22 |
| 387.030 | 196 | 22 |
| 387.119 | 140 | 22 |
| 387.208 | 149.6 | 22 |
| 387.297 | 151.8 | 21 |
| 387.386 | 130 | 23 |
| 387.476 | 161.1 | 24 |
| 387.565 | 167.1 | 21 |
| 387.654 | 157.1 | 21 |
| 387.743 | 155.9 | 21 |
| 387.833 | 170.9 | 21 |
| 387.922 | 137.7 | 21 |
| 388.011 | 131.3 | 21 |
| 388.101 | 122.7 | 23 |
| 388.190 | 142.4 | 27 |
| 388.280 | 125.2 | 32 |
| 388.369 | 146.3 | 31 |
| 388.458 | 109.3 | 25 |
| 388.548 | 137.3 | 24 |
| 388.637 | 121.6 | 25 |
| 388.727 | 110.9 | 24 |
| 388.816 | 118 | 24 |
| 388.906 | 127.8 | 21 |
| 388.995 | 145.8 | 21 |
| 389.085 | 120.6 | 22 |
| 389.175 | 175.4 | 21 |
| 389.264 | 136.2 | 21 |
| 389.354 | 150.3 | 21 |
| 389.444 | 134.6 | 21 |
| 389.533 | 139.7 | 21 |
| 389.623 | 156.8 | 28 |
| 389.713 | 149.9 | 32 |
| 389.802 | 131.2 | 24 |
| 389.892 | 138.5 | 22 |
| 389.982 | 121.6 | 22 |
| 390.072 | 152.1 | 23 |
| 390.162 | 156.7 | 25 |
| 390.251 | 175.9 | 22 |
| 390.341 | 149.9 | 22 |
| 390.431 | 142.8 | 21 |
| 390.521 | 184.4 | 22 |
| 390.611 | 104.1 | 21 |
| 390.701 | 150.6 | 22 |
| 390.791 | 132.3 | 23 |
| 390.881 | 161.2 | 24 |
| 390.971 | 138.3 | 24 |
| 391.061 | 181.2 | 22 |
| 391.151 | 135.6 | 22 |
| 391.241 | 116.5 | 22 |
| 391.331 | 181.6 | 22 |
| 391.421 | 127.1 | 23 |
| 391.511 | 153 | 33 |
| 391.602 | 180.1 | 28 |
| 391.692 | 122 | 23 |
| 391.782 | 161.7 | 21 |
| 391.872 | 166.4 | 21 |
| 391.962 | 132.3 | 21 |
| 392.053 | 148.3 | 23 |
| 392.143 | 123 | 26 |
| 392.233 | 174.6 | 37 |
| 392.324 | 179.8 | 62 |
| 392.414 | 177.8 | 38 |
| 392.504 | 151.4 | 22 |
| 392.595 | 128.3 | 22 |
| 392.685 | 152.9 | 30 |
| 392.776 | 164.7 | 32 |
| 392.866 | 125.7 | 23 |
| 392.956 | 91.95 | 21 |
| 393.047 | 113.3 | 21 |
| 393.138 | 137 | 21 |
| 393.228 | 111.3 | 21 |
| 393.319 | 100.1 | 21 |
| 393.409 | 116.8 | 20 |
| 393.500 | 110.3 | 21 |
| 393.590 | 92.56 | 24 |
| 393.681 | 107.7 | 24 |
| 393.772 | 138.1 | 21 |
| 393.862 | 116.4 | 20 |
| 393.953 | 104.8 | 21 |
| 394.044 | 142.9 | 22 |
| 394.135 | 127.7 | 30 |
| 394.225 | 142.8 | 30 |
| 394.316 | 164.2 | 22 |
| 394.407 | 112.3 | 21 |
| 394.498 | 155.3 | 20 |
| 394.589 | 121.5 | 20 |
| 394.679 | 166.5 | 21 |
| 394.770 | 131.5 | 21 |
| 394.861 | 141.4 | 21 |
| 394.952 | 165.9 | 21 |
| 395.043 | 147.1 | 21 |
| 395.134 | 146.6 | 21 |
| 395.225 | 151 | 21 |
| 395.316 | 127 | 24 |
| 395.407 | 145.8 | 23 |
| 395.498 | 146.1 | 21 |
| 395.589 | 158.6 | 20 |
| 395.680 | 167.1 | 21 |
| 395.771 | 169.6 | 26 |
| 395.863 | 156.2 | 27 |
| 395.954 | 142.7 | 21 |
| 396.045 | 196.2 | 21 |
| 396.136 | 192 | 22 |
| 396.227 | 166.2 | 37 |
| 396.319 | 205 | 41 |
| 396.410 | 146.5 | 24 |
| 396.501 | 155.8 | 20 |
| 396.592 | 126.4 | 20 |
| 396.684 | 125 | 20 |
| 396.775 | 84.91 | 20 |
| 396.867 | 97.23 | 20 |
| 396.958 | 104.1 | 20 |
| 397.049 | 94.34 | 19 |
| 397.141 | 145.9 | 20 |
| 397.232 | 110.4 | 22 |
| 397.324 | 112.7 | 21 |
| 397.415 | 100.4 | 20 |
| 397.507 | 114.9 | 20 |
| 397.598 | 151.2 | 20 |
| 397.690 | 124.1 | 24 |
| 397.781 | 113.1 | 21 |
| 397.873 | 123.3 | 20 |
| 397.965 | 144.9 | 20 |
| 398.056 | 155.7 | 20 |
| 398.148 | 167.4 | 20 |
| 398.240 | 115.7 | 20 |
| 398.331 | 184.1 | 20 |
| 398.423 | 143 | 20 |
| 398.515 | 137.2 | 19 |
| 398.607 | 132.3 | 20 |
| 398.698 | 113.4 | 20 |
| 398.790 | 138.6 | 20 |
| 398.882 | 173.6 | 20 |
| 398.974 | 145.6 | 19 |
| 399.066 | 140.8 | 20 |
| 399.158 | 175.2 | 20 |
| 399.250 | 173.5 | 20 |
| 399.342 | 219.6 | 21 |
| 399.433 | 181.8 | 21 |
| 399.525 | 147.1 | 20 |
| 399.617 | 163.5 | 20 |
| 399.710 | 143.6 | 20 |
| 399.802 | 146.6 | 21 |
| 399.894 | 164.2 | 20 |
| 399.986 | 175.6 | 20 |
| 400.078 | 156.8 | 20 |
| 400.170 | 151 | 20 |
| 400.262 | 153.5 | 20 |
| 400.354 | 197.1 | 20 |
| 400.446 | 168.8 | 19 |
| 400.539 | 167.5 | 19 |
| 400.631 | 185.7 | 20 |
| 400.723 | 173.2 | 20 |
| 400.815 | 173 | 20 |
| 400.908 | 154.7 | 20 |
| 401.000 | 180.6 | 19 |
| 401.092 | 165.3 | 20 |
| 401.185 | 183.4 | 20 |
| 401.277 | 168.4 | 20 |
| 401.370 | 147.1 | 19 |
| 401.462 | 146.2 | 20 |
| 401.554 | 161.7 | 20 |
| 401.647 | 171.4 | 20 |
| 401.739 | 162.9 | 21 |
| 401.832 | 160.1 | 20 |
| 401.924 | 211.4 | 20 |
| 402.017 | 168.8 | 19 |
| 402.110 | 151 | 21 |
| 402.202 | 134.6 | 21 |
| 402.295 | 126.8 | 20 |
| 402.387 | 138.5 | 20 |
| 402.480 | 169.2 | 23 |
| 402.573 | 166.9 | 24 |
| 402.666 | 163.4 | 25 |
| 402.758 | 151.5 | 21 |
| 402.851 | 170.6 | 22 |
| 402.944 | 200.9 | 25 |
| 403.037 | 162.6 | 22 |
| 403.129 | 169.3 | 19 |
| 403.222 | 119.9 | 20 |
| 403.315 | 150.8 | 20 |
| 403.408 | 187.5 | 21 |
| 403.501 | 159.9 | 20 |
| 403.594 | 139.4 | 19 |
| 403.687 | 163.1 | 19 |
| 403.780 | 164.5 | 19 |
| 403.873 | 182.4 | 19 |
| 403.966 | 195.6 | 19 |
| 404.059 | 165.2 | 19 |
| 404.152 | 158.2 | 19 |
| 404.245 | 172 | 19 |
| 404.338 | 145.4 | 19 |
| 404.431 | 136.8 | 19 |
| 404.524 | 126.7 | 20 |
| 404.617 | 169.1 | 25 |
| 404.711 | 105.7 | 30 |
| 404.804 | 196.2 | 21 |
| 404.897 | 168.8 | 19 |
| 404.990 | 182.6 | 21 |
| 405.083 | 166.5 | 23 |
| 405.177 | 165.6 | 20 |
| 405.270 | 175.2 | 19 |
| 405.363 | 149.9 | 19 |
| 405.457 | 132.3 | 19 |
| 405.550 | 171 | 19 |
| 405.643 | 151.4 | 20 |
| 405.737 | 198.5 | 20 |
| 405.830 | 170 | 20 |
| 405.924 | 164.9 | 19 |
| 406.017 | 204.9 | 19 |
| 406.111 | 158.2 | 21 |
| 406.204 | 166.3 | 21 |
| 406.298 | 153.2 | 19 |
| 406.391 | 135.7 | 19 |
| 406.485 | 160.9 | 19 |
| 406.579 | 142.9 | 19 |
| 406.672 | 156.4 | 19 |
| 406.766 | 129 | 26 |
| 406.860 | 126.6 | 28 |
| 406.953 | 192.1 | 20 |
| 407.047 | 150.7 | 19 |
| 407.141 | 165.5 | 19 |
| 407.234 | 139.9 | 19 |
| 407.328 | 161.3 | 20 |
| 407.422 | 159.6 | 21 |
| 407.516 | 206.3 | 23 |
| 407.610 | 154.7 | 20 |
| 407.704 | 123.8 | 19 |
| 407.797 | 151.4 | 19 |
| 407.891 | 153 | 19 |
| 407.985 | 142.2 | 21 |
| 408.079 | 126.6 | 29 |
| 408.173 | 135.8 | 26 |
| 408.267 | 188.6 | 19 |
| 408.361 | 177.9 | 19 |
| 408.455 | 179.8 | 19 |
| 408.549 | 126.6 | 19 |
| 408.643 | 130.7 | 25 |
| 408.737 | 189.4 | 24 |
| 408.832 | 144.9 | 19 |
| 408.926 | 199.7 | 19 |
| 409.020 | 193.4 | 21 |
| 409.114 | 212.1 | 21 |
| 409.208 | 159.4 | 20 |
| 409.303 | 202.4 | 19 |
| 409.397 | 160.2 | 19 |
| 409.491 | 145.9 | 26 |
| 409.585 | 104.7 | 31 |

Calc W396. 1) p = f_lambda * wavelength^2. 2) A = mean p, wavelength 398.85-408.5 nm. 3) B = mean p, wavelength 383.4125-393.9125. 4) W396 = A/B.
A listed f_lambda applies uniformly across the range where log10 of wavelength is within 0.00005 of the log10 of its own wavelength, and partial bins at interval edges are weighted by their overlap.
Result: 1.27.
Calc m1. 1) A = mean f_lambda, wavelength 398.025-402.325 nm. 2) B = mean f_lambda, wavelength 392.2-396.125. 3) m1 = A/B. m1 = 1.15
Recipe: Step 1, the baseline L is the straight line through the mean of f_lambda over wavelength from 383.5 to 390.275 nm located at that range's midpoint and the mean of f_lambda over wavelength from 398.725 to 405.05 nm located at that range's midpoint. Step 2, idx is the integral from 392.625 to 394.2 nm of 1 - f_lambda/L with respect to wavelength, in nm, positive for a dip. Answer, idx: 0.29 nm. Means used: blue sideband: 137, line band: 121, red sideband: 163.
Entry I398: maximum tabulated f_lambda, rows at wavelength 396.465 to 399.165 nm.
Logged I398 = 184.1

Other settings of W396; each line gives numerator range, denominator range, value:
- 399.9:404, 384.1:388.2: 1.27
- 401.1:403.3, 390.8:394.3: 1.23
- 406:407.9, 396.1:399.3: 1.18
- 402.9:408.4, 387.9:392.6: 1.20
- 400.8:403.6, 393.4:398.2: 1.22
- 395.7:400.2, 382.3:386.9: 1.22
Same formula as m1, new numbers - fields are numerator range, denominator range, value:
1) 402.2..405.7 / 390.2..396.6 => 1.10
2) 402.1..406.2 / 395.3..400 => 1.11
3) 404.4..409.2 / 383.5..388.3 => 1.18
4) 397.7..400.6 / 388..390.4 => 1.12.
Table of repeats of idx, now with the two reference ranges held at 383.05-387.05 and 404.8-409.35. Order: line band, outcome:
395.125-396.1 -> -0.066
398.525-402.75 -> -0.233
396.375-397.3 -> 0.182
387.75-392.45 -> -0.228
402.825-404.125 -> -0.073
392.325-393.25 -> 0.023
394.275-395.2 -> -0.004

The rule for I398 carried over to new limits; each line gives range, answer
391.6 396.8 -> 205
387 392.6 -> 196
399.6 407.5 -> 211.4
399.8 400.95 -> 197.1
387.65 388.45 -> 170.9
